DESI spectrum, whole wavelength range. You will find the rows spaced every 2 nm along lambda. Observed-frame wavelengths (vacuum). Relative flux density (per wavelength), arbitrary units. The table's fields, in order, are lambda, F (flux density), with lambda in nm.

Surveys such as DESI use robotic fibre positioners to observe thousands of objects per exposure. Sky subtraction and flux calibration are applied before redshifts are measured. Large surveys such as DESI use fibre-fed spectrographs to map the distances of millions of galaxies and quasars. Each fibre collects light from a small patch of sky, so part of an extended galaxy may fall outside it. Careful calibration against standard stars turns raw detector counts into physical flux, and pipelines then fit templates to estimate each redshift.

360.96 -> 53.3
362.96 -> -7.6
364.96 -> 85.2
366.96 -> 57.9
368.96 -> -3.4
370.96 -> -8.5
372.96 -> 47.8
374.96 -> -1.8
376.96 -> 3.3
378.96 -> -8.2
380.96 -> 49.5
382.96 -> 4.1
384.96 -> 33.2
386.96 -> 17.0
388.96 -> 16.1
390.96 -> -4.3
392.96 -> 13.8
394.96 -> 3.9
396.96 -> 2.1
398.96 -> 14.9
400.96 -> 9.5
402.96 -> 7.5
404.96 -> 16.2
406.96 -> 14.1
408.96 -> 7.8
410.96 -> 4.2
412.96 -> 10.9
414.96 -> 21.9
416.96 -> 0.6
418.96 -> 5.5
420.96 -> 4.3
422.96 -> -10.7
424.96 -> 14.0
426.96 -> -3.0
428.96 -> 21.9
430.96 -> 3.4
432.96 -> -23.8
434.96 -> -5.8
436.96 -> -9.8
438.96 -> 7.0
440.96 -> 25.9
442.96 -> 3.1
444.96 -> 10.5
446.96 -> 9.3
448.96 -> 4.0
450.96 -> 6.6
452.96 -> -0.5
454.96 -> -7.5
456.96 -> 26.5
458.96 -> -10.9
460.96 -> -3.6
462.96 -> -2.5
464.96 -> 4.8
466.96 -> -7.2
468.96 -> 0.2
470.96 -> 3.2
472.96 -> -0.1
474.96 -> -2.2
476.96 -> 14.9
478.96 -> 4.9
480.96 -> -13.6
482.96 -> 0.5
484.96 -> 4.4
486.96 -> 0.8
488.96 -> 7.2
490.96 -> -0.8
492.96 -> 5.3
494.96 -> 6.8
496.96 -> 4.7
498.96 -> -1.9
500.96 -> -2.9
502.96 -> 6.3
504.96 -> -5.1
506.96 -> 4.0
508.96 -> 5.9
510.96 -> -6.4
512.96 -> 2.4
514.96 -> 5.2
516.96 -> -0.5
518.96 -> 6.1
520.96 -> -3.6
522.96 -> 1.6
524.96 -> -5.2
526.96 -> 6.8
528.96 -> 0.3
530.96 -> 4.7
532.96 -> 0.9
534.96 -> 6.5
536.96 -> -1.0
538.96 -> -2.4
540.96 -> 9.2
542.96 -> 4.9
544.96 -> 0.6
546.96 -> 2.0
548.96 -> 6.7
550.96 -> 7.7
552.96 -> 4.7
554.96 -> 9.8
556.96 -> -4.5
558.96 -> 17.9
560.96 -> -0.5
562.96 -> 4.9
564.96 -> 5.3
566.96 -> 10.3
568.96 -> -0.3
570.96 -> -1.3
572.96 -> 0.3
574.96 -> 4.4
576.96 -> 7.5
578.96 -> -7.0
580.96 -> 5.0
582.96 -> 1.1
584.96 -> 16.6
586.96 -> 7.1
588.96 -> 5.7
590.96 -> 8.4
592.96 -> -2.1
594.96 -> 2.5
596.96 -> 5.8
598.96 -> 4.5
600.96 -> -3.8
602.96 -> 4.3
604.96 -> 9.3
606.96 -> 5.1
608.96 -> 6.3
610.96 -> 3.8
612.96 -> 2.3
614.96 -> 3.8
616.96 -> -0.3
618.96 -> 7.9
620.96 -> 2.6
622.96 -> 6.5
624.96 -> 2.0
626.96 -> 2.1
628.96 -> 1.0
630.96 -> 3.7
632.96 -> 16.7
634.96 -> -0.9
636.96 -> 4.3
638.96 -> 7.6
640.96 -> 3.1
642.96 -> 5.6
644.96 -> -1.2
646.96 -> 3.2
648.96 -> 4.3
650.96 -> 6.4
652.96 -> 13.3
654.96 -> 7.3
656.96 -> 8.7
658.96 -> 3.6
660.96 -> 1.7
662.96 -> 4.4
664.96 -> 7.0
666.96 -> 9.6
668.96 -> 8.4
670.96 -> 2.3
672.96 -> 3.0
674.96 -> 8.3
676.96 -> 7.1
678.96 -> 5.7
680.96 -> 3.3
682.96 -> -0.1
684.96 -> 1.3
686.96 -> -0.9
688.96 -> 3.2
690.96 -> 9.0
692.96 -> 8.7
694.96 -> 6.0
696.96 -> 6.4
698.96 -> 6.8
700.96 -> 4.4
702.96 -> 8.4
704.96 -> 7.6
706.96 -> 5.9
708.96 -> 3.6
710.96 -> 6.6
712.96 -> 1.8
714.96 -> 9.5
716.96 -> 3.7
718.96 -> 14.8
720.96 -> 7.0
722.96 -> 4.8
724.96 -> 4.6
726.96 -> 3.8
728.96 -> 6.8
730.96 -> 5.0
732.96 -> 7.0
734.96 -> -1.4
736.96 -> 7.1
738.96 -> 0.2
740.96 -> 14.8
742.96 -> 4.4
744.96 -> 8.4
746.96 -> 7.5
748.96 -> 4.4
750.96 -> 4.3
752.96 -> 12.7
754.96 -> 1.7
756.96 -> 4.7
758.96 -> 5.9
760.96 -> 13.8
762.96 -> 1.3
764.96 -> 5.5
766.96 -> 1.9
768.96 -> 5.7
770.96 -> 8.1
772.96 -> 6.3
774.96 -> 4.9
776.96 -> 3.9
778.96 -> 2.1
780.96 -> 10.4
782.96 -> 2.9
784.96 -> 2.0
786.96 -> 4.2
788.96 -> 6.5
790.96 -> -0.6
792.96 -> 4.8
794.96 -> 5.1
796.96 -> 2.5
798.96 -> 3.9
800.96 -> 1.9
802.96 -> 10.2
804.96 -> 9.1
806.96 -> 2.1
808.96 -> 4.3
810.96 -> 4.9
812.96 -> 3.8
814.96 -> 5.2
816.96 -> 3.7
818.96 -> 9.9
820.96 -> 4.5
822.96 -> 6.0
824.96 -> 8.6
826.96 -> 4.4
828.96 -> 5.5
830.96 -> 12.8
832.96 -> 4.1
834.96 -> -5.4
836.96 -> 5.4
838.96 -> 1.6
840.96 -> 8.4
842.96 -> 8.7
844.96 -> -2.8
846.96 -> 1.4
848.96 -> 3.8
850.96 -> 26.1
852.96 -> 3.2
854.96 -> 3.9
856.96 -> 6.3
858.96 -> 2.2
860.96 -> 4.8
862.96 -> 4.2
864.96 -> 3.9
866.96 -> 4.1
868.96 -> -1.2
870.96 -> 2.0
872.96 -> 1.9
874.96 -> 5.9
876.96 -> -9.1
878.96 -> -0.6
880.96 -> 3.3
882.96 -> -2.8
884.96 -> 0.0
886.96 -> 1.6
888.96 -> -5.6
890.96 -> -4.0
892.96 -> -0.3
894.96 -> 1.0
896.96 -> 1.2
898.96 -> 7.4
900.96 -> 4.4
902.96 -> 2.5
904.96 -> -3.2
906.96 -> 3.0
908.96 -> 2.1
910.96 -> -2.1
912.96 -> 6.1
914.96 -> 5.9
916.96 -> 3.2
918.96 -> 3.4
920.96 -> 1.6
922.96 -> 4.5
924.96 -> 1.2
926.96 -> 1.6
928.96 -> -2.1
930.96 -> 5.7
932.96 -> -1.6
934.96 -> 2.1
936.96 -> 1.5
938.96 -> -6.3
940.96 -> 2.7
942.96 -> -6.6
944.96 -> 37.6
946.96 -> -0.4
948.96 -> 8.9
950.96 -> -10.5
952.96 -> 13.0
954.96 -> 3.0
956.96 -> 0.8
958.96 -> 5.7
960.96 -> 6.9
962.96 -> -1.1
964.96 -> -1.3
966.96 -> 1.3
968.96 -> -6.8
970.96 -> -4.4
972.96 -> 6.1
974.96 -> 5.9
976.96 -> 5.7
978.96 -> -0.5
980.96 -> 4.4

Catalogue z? 0.698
